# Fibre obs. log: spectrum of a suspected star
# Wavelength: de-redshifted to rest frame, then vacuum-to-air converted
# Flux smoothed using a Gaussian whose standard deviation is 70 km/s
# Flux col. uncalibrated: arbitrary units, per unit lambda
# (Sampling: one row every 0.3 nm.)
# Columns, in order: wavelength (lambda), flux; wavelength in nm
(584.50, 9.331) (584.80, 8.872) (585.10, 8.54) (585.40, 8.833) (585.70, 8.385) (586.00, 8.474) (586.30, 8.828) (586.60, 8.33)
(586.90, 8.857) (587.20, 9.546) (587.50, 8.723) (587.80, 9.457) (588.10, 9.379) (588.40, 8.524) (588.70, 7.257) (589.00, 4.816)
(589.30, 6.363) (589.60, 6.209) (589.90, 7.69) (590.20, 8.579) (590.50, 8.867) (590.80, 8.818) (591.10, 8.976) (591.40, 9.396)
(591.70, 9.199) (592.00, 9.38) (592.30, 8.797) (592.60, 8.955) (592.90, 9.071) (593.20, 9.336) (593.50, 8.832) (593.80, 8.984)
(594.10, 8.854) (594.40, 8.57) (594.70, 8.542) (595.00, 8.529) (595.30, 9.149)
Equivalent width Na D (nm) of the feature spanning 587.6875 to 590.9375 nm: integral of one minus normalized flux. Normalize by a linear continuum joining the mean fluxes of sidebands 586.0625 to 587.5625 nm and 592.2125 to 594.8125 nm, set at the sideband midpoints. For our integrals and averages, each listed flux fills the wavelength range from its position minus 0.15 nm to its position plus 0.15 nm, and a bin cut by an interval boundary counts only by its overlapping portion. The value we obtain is 0.392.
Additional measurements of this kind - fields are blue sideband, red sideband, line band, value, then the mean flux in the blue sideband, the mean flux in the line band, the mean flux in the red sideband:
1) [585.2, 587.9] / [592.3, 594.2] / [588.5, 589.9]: 0.39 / 8.81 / 6.41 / 8.99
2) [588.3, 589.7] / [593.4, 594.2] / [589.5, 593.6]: -0.50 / 6.58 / 8.75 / 8.9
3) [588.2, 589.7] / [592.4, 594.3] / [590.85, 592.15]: -0.19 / 6.74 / 9.21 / 8.99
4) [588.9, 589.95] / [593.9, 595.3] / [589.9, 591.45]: -0.45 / 6.2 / 8.78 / 8.69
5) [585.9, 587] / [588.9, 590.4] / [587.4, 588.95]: -0.15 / 8.62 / 8.42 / 6.87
